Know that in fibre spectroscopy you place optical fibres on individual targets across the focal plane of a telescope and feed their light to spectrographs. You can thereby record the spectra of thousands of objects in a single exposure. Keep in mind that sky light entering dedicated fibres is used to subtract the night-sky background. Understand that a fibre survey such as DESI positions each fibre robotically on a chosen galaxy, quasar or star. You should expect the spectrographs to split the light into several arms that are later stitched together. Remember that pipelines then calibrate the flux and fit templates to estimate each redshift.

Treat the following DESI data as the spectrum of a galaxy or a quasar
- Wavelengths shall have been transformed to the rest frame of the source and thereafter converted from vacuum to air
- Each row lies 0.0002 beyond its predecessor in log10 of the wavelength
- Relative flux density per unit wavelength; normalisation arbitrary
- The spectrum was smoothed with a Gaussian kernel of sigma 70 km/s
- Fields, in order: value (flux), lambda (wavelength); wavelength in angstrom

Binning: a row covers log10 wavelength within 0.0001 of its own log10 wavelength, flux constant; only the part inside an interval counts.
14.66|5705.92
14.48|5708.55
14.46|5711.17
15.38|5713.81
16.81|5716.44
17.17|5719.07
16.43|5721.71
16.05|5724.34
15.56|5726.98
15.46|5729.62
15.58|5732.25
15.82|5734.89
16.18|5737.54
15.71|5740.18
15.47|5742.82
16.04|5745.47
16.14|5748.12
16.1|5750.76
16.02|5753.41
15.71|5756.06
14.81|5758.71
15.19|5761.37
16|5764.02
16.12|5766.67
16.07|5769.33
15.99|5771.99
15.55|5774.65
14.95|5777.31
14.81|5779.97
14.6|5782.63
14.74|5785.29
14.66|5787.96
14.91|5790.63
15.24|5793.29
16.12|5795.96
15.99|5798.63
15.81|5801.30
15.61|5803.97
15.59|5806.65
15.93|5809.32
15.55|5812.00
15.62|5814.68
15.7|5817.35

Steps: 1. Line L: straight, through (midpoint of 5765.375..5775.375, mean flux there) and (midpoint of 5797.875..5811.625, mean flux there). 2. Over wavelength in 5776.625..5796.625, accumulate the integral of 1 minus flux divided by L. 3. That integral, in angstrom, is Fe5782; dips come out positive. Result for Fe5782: 1.12 angstrom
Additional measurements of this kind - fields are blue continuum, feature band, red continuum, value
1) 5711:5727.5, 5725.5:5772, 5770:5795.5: -0.40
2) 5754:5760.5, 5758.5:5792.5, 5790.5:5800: 0.46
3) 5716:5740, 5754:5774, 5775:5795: -0.49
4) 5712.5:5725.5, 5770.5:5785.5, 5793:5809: 0.75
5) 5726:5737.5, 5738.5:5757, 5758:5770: -0.27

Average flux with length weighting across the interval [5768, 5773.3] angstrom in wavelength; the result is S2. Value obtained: 16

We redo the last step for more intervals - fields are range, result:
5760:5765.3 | 15.6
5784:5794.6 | 14.9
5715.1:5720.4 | 17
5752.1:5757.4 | 15.9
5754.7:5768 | 15.6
